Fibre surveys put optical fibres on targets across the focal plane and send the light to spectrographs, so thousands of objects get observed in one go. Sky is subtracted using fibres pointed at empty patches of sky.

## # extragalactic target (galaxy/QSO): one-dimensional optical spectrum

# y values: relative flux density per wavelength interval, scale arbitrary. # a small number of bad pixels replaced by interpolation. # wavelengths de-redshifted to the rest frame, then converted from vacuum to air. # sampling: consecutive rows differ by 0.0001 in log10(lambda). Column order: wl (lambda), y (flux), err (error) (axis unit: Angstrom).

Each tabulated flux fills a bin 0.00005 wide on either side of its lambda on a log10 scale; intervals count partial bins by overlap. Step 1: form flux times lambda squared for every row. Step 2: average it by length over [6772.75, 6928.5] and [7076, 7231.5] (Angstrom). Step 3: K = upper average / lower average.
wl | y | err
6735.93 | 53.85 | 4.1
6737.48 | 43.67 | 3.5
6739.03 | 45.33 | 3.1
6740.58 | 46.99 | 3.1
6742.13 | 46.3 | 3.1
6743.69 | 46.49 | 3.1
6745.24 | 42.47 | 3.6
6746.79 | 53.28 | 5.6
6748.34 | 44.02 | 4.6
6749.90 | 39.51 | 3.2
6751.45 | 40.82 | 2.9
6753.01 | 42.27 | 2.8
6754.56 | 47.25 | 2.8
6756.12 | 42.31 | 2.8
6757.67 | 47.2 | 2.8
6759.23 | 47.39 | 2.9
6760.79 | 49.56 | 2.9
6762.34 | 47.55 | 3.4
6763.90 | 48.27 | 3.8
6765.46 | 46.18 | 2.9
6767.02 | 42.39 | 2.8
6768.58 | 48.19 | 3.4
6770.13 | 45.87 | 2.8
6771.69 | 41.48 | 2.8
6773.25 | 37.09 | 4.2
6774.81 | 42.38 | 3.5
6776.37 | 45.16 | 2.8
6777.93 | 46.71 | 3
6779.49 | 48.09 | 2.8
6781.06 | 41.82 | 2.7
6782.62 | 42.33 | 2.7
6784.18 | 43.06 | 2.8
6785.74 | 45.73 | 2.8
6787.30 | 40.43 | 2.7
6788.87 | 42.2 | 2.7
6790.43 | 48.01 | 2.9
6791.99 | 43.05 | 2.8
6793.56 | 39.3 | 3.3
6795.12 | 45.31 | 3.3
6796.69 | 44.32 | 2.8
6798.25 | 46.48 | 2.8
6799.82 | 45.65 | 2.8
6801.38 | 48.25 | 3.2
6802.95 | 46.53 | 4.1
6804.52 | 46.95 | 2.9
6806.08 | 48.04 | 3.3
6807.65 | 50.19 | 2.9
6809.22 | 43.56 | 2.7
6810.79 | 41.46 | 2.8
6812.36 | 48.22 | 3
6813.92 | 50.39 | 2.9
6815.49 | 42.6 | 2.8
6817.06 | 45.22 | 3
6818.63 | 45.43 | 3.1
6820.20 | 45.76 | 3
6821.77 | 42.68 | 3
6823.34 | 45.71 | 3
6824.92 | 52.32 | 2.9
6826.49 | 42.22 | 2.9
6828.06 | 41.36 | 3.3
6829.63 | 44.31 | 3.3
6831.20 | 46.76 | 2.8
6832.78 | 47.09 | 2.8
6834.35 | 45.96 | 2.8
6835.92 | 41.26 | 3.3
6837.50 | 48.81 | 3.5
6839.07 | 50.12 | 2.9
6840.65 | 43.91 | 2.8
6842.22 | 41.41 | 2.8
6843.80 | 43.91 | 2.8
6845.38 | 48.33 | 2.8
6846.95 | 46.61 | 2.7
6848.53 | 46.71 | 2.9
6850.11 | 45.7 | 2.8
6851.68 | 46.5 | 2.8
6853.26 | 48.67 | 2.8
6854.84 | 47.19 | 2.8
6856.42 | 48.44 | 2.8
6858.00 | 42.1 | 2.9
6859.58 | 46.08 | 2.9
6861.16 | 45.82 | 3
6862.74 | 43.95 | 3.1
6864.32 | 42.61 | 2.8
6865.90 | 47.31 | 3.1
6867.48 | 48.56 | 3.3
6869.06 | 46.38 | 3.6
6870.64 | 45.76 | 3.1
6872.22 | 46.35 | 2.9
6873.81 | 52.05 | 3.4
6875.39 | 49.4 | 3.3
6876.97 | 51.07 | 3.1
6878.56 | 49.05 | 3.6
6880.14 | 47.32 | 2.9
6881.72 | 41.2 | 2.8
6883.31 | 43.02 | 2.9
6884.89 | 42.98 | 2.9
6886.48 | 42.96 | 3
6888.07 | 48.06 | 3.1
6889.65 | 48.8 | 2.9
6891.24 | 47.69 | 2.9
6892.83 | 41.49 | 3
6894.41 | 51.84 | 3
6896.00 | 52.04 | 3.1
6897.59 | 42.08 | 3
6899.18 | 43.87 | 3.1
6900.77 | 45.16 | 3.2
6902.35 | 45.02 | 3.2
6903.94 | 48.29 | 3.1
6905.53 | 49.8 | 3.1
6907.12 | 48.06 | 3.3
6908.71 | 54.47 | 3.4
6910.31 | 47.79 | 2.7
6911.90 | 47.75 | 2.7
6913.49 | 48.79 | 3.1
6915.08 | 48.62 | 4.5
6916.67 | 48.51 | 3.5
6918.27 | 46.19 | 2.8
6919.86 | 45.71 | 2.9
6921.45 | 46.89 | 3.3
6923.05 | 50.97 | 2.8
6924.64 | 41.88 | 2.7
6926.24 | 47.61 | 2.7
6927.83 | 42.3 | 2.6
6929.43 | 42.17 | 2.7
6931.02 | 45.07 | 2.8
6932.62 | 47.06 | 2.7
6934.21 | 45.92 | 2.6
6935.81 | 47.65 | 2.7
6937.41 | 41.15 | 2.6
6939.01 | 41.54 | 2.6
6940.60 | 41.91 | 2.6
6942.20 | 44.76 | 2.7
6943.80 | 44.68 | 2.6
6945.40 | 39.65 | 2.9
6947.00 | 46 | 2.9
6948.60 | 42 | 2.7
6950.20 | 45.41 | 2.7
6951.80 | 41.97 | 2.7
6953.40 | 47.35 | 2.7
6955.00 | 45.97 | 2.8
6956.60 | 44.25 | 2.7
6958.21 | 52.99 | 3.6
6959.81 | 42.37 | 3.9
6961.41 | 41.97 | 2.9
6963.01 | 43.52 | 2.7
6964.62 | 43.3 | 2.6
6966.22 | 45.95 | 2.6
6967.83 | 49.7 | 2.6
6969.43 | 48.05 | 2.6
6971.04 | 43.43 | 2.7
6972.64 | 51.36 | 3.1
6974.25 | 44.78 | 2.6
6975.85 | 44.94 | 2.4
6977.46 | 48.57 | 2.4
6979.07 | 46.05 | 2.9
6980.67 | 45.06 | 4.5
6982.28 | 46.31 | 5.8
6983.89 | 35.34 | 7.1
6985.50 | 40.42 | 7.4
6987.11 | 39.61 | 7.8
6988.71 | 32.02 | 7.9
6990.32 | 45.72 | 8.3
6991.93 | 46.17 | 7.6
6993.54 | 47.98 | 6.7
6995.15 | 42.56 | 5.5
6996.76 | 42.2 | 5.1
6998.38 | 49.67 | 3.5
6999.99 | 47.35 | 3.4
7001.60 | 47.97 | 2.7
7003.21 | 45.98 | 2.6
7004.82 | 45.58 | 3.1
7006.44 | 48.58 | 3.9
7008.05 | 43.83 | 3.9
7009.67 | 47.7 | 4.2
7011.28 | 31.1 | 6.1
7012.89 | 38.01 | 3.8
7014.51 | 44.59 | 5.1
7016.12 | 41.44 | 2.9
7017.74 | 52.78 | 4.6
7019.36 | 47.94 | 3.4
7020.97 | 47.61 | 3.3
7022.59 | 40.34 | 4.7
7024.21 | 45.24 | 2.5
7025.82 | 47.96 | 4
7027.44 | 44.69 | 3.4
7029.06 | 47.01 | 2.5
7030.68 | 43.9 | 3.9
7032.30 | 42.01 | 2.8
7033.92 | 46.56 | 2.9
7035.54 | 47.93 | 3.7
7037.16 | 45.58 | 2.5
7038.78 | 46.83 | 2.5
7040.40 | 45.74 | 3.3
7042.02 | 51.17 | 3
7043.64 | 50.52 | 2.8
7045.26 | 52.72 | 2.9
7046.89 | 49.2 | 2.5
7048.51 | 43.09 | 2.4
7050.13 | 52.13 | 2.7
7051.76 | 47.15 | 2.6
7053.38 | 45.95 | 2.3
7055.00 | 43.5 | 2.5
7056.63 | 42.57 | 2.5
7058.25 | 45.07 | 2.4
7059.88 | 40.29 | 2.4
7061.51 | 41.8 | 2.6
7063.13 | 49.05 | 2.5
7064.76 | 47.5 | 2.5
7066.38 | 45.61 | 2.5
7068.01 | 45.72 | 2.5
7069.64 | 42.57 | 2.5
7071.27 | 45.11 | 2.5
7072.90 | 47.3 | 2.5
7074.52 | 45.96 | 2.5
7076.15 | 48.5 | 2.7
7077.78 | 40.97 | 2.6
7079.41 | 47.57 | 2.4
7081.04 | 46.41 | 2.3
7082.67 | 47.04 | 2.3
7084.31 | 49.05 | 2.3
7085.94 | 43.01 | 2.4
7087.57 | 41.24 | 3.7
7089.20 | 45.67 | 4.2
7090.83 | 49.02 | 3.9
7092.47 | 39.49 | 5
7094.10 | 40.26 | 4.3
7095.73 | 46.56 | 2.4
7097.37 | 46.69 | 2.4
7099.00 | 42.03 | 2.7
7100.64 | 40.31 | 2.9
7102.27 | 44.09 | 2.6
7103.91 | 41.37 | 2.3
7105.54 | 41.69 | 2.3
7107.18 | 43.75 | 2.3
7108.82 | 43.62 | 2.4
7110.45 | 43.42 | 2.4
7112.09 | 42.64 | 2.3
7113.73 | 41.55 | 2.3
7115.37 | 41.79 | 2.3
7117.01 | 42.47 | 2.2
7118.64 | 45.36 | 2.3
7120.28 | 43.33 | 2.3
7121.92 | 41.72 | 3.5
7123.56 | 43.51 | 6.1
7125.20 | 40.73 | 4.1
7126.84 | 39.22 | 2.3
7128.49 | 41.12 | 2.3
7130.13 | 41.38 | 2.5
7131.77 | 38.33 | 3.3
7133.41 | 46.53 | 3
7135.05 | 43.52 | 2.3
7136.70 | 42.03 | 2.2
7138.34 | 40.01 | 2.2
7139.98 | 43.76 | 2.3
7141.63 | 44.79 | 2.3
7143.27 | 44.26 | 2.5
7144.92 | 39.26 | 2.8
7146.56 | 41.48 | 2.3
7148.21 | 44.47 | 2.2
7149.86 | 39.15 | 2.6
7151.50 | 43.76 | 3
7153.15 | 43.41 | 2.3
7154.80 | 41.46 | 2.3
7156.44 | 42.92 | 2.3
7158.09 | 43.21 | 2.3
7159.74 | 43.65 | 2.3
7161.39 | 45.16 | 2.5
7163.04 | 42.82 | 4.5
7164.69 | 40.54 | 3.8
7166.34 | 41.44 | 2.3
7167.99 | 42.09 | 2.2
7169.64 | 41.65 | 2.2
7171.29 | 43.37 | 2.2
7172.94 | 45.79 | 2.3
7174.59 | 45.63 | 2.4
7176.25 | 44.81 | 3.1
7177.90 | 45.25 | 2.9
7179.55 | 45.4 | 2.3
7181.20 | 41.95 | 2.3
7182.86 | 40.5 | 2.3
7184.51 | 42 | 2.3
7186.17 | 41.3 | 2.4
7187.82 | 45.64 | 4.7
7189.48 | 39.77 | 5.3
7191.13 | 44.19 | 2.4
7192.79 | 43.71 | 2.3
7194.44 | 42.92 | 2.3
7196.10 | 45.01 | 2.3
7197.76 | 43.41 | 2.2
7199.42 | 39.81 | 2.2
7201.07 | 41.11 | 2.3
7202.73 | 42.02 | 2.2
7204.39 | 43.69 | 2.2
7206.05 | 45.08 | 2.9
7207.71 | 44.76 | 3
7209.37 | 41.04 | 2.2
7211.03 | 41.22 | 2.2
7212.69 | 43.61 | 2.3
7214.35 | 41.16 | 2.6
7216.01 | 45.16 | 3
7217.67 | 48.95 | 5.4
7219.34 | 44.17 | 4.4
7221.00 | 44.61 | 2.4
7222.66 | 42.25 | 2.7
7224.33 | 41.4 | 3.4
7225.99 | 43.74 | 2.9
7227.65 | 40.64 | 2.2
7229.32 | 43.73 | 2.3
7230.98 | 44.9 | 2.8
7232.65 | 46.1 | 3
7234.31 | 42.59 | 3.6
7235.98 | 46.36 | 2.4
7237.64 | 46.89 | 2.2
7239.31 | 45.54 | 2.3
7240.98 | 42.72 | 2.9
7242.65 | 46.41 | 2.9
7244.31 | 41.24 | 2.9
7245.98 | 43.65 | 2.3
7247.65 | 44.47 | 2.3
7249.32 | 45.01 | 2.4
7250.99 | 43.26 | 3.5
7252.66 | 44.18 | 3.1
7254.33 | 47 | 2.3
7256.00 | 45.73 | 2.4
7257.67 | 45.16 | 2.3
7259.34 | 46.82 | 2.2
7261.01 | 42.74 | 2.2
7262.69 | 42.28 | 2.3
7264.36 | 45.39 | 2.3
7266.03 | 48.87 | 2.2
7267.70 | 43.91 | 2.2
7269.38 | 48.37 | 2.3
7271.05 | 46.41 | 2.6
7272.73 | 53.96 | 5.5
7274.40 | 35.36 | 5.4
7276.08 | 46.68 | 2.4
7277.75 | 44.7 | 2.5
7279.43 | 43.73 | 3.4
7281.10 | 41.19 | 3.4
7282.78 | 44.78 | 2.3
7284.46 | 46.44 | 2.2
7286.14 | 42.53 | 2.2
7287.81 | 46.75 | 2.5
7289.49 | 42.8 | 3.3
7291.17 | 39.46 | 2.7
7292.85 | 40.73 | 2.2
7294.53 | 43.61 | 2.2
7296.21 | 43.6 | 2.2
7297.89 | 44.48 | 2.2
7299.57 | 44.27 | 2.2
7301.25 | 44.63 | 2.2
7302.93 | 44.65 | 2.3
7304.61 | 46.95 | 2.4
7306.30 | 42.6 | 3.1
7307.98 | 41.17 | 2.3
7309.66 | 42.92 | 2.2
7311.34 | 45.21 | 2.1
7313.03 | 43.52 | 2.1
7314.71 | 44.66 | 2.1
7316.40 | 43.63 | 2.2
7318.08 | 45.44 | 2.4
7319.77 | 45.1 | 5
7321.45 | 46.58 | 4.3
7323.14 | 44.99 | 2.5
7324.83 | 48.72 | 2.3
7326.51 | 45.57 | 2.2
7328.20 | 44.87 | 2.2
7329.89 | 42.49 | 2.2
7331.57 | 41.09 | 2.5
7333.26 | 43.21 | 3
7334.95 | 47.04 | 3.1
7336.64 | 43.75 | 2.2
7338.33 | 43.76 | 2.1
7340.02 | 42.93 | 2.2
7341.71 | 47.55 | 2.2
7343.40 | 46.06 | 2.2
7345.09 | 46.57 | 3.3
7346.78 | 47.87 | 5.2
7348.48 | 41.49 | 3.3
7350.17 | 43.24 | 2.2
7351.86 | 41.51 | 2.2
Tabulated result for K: 1.02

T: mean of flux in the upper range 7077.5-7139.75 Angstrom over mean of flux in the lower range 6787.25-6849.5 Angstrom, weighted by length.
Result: 0.95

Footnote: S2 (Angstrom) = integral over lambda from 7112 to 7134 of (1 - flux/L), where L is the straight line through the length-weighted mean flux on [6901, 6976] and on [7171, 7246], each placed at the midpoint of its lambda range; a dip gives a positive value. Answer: 1.1 Angstrom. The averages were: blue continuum 45.9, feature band 42.1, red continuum 43.6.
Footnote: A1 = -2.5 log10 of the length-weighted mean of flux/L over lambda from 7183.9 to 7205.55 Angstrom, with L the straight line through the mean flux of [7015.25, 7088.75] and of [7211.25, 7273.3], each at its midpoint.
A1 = 0.06 mag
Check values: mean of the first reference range 46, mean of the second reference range 44.8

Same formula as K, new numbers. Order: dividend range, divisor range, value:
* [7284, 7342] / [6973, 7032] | 1.09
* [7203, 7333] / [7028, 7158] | 1.05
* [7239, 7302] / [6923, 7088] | 1.06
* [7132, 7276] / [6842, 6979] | 1.03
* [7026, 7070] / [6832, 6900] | 1.05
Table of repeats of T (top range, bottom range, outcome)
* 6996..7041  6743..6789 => 1.01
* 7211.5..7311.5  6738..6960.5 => 0.97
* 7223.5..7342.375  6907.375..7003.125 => 0.98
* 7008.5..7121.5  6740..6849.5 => 0.99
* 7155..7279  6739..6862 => 0.97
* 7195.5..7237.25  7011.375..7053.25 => 0.94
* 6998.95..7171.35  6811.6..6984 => 0.96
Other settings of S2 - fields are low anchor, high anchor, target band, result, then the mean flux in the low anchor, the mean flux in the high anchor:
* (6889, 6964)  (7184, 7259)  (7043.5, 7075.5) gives -0.81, 45.9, 43.7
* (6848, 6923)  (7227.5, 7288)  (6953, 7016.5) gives 2.57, 46.9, 44.8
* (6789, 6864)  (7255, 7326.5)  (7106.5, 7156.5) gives 2.84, 45.7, 44.6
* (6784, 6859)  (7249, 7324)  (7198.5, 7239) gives 0.97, 45.5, 44.5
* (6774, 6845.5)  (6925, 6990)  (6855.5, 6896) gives -1.61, 45.2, 44.2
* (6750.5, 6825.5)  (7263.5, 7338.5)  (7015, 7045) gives -1.13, 45.1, 44.5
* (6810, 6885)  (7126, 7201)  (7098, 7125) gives 0.37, 46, 42.7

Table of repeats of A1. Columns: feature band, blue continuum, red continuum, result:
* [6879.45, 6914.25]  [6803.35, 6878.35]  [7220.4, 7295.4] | -0.02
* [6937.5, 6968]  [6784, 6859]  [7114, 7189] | 0.00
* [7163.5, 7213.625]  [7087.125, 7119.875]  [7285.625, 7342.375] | 0.02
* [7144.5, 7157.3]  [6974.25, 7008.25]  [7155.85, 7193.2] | 0.03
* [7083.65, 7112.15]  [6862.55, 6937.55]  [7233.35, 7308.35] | 0.05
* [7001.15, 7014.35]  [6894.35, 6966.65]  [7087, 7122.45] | 0.03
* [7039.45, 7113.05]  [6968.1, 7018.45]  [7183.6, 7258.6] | -0.03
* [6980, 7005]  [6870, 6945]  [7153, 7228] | 0.04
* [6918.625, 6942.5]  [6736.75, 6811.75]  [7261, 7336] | 0.00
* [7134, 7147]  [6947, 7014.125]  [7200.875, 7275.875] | 0.05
